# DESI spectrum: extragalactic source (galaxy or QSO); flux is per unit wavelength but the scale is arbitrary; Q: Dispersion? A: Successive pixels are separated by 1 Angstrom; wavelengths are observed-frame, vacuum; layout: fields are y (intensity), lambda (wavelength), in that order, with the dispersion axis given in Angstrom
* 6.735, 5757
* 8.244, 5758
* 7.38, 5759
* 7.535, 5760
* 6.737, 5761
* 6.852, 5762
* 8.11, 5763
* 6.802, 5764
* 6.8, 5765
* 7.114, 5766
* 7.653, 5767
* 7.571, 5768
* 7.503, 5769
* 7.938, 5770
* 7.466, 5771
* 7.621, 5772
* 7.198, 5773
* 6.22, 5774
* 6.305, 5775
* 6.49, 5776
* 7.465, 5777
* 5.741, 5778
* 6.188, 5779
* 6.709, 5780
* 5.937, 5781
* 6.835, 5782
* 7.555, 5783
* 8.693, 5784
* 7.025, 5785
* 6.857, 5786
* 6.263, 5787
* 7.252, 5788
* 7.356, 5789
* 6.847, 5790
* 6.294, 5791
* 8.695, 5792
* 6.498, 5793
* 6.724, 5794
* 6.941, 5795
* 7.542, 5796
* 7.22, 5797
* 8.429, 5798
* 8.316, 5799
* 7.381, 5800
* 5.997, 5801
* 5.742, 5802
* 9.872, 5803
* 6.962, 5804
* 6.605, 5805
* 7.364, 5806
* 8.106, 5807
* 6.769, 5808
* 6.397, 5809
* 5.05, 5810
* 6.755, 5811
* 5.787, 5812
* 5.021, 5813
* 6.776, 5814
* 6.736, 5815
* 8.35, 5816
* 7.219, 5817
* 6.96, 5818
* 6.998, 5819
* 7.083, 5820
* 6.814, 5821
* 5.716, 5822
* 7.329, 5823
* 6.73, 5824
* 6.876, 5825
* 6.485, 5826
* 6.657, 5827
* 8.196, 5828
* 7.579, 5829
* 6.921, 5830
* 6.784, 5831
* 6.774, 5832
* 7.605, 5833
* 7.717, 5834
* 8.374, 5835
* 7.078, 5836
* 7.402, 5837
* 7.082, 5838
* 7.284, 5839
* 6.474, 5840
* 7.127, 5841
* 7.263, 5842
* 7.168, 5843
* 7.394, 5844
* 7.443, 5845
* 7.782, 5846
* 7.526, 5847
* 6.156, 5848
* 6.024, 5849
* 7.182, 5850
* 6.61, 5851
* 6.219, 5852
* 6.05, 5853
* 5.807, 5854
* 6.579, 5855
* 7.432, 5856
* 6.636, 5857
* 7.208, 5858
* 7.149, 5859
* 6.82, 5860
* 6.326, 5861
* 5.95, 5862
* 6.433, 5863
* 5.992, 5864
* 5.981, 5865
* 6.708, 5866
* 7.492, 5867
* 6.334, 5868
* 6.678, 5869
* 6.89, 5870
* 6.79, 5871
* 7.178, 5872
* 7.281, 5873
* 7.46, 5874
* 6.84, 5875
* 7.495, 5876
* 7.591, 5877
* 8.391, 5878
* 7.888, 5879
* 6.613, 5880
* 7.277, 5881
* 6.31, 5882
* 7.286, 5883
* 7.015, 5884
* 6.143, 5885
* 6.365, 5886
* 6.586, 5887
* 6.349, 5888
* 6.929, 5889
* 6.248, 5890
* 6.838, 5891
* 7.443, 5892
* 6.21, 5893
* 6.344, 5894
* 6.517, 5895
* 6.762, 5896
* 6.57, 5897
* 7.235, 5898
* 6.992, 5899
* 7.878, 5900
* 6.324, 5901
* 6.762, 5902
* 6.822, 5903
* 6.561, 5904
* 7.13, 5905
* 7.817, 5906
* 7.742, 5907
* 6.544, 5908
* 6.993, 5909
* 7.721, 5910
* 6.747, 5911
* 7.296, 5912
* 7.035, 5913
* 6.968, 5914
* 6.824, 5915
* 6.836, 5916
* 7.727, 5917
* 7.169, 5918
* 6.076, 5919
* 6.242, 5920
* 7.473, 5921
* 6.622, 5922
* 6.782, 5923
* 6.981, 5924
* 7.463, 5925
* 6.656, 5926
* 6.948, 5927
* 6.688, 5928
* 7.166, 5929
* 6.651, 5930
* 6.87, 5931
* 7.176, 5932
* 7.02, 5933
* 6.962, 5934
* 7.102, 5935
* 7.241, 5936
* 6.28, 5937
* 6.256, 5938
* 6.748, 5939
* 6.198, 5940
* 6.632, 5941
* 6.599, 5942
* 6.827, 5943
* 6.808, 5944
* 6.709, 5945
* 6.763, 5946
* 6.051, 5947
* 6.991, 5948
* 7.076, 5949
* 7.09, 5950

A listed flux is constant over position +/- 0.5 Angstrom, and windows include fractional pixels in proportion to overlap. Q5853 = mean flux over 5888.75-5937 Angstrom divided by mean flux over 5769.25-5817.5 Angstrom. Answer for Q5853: 1.0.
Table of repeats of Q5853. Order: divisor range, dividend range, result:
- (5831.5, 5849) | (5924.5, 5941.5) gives 0.94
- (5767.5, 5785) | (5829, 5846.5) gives 1.04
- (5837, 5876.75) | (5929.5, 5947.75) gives 0.98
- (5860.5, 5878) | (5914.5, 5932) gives 1.01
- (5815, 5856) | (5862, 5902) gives 0.98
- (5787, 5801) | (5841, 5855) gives 0.94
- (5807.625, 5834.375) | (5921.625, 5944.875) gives 1.00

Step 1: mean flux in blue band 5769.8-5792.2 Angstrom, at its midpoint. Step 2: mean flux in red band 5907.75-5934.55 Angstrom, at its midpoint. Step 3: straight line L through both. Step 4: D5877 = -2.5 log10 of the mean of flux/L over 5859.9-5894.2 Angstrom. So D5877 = 0.02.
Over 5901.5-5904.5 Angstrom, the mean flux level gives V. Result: 6.71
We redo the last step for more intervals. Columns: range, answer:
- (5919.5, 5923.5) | 6.78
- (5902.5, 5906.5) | 7.08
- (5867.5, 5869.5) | 6.51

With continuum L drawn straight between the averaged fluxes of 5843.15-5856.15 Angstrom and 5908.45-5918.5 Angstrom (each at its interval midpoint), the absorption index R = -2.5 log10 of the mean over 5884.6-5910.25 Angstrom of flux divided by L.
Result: 0.03 mag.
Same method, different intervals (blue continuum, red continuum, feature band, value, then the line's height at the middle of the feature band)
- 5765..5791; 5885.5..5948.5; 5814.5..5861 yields -0.01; 6.94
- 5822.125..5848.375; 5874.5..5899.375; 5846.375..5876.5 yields 0.05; 7.03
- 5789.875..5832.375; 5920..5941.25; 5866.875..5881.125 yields -0.05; 6.91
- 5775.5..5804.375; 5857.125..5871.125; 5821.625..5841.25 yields -0.04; 6.83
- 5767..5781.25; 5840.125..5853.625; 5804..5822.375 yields 0.03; 6.91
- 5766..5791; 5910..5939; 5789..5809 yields -0.04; 7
